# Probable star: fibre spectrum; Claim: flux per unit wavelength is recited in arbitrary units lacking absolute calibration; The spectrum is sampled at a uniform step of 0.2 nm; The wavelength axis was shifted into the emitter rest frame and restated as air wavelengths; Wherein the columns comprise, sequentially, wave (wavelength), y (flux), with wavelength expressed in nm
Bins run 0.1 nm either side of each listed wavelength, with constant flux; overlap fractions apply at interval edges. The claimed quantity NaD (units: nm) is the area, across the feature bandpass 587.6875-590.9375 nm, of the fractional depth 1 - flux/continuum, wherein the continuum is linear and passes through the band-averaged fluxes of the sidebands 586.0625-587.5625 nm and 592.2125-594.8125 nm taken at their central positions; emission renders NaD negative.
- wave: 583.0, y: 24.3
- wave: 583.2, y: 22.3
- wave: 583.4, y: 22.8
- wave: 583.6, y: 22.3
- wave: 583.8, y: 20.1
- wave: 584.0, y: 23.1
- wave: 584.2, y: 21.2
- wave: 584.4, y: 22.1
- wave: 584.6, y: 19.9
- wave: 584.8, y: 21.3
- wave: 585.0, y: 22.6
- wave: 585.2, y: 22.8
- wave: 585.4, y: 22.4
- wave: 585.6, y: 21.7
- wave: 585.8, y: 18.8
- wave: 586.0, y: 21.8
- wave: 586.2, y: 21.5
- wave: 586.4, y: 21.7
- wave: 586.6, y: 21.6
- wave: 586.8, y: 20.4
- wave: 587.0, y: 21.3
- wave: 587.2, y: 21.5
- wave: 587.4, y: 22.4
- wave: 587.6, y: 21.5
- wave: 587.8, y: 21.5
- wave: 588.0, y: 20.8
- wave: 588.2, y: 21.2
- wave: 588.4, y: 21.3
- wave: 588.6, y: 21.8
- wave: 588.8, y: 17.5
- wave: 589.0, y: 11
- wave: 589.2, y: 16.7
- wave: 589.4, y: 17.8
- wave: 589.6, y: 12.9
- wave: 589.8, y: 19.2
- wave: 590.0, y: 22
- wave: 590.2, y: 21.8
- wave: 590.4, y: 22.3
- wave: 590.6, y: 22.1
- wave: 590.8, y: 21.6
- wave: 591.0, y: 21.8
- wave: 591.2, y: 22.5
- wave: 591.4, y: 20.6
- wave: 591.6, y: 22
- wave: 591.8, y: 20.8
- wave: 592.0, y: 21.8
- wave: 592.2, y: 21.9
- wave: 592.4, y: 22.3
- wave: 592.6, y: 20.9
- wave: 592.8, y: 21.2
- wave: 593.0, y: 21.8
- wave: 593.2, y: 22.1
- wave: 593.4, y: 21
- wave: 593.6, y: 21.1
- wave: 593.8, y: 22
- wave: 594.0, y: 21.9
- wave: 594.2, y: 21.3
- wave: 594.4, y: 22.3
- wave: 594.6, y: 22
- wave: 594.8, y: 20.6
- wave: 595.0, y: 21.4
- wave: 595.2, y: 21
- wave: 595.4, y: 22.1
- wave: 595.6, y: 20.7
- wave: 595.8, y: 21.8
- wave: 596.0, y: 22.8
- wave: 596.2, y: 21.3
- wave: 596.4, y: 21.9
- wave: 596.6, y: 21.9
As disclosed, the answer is 0.308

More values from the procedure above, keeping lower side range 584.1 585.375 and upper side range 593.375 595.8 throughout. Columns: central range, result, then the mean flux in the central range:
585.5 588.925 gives 0.10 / 21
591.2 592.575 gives 0.00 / 21.6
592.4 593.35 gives 0.00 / 21.6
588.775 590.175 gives 0.30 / 17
